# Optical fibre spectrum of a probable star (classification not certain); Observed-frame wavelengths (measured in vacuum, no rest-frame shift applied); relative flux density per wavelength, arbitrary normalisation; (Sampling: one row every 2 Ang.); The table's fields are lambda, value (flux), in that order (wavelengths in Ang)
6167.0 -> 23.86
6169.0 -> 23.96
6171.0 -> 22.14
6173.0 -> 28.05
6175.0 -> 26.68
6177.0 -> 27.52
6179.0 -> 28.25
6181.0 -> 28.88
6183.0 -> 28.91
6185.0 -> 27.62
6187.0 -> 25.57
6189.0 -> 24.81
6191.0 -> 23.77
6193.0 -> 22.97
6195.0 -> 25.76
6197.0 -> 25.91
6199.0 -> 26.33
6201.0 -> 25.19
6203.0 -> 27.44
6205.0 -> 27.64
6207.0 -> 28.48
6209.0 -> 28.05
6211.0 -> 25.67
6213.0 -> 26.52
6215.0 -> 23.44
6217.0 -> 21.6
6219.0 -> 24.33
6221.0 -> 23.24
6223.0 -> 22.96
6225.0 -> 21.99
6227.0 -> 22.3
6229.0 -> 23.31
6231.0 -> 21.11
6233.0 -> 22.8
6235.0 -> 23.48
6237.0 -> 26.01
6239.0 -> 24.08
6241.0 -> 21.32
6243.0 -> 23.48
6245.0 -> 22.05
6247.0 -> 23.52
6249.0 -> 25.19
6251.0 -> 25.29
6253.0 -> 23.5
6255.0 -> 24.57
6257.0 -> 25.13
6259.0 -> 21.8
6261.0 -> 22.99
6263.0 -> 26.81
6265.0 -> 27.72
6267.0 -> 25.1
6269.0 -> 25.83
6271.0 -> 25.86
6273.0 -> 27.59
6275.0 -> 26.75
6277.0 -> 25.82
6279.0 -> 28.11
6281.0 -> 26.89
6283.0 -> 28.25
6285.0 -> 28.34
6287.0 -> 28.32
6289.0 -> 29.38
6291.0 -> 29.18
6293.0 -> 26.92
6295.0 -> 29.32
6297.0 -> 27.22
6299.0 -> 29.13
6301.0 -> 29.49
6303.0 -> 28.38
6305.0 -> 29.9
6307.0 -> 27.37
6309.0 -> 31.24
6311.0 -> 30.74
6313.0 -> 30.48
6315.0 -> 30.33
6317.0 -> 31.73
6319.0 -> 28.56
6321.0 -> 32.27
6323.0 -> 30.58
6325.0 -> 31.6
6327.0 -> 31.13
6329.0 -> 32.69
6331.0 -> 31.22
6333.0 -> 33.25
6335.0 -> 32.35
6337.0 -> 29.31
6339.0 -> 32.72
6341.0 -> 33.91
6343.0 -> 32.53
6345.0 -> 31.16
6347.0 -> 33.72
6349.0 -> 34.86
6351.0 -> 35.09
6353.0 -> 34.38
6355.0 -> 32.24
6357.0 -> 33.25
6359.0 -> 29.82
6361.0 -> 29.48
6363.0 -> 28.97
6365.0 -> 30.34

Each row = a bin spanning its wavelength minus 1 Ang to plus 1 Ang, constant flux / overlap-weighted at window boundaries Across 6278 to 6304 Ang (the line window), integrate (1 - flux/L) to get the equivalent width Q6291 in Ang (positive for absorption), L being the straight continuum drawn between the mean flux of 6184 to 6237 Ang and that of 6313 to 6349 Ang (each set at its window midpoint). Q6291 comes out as 0.9 Ang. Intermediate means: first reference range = 24.7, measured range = 28.4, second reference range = 31.8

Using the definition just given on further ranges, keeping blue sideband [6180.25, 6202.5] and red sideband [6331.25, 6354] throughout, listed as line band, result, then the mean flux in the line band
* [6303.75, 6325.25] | 0.9 Ang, 30.4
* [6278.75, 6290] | 0.8 Ang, 28.2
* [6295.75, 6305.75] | 0.7 Ang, 28.8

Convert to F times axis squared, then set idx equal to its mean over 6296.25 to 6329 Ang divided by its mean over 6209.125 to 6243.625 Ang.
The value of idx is 1.32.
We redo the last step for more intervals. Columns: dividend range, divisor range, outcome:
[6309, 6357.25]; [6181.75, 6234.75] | 1.34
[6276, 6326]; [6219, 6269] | 1.25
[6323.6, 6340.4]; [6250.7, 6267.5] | 1.32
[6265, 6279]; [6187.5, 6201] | 1.08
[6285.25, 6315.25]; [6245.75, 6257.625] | 1.21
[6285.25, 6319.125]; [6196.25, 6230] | 1.21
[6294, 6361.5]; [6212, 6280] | 1.32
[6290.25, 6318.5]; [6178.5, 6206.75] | 1.15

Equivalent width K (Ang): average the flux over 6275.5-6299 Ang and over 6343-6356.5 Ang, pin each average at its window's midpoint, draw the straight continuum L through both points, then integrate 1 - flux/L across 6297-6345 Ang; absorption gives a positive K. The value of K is 0.2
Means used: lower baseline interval 28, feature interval 30.8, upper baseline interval 33.5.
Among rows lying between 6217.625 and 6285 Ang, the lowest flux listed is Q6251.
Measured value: 21.11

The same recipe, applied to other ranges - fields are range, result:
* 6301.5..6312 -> 27.37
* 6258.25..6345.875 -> 21.8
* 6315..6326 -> 28.56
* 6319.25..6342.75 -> 29.31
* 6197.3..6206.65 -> 25.19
